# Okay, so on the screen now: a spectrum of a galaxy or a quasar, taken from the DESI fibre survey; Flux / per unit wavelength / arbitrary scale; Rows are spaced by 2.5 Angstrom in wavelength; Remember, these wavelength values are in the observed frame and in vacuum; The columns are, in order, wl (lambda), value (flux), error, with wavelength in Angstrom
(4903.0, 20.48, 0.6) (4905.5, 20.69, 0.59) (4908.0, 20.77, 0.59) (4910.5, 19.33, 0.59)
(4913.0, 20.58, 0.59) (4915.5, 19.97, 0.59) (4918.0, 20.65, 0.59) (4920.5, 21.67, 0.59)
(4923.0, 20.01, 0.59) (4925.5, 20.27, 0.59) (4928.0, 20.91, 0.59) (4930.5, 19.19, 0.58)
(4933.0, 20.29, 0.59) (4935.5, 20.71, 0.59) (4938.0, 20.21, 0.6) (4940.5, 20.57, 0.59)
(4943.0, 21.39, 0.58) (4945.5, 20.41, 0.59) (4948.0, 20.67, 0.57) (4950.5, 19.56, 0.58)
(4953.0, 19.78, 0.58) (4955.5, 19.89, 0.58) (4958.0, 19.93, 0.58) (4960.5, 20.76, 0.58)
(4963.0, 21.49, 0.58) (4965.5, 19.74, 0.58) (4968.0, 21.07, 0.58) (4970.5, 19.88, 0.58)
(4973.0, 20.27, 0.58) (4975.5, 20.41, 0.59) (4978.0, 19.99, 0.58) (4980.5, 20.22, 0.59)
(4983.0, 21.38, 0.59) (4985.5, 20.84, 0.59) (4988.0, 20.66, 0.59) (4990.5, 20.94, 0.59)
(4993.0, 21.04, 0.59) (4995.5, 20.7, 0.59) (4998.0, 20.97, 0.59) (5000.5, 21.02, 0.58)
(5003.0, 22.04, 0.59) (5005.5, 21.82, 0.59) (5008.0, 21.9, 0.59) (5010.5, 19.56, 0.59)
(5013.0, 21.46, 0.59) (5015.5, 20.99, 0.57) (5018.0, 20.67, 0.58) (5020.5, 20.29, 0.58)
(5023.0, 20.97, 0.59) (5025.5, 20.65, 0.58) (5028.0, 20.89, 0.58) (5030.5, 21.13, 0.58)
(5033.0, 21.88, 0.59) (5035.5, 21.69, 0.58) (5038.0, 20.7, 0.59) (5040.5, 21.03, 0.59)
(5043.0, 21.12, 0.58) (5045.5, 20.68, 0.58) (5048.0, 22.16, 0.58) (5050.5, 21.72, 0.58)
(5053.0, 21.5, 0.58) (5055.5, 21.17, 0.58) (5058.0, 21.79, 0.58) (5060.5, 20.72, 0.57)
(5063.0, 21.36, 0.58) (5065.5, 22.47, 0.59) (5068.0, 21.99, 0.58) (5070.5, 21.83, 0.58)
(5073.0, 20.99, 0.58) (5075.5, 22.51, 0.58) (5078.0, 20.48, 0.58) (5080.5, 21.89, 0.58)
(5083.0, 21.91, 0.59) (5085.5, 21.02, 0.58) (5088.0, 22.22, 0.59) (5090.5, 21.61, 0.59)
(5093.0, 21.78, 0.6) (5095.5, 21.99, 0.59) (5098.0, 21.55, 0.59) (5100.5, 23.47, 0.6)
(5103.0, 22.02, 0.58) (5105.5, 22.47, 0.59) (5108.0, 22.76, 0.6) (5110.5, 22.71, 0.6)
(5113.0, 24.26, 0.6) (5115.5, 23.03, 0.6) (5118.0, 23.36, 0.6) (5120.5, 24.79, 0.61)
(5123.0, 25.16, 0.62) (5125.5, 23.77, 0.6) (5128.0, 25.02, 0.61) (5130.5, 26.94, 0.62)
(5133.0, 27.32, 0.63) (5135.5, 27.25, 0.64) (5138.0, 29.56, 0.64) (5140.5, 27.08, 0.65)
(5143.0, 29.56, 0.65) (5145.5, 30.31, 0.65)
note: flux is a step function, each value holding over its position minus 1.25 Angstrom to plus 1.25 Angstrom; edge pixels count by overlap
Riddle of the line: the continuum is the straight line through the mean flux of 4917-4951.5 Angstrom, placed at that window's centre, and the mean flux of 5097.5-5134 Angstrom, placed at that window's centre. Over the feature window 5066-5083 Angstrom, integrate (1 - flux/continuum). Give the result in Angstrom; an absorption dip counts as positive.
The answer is 1.1 Angstrom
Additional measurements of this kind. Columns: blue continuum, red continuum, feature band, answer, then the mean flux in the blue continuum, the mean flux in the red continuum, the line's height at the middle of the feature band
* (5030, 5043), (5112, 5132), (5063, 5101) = 2.0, 21.3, 24.6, 23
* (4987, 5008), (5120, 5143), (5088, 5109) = 2.5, 21.2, 26.5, 25.2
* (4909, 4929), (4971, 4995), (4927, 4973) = 0.4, 20.4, 20.6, 20.5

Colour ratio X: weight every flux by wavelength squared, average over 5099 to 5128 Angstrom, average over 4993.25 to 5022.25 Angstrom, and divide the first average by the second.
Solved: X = 1.2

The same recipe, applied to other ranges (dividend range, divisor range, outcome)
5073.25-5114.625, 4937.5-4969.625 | 1.15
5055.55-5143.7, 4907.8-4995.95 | 1.21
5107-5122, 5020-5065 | 1.14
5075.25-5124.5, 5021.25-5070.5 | 1.08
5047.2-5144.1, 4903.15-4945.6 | 1.22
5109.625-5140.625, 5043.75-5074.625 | 1.21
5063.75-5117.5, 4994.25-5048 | 1.08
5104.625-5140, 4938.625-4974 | 1.31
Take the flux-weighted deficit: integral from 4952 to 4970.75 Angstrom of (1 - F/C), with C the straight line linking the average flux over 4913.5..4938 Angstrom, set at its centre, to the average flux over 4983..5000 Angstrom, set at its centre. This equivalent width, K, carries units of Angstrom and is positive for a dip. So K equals 0.3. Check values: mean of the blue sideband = 20.4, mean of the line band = 20.3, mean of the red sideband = 20.9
